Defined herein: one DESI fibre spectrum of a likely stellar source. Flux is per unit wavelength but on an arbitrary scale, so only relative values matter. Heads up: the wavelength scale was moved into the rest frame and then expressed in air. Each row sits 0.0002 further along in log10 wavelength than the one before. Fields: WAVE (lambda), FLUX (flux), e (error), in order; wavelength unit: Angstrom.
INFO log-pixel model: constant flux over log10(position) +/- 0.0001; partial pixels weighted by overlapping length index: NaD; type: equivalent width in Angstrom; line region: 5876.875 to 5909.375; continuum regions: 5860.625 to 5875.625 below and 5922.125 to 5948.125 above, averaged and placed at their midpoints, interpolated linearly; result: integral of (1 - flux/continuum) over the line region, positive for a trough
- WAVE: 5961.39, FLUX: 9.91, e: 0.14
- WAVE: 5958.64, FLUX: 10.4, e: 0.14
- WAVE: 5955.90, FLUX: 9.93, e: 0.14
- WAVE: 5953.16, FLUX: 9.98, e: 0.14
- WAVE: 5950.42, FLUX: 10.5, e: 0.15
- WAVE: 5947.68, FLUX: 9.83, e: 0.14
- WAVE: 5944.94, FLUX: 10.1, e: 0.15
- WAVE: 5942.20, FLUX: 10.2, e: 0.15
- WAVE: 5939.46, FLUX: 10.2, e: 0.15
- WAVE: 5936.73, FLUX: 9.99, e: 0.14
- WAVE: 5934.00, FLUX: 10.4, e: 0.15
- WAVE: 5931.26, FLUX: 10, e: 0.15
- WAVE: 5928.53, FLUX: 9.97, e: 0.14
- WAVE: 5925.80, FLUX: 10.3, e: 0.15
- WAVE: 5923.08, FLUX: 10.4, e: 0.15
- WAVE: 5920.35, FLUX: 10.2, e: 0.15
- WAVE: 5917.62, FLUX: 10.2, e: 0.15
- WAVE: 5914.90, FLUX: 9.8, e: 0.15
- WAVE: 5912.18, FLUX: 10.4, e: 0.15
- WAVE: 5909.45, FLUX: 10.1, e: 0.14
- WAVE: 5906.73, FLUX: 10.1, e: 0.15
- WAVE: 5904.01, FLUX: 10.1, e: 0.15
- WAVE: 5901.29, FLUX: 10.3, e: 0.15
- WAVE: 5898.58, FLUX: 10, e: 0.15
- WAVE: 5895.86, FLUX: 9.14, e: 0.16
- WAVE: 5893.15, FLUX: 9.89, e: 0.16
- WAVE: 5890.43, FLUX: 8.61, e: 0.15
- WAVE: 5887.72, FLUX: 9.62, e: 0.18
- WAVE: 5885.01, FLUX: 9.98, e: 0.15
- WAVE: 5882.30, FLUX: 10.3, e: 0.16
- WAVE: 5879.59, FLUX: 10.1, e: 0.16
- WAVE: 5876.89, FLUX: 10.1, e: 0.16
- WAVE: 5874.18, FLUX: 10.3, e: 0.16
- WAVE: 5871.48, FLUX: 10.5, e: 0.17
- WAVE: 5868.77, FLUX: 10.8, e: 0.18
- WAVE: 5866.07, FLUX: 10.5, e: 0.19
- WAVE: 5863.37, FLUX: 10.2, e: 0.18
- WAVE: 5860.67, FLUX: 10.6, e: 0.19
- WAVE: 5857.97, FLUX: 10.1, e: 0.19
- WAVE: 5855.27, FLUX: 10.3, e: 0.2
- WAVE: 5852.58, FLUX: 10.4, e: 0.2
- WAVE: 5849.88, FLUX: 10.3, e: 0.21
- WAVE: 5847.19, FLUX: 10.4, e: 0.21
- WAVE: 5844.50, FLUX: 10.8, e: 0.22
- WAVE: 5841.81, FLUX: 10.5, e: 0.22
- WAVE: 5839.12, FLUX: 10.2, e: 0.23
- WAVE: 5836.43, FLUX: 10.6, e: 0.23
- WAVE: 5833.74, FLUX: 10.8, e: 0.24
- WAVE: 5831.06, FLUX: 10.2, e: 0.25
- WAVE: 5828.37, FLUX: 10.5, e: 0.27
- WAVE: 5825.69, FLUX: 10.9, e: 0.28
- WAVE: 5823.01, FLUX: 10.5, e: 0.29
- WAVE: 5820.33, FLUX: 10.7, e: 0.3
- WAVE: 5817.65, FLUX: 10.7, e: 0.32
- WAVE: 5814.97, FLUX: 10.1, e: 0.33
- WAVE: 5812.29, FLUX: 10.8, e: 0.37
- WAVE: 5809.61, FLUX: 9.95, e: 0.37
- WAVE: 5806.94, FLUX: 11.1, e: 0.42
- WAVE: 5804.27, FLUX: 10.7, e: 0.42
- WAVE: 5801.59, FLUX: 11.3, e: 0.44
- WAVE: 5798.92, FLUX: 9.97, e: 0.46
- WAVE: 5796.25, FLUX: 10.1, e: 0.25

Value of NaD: 1.6 Angstrom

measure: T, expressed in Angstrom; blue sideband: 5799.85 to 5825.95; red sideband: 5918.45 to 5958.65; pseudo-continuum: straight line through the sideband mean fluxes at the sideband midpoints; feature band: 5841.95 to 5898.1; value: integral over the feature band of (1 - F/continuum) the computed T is 1.5 Angstrom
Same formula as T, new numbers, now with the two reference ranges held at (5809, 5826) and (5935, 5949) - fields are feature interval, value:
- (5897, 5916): 0.2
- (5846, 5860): 0.1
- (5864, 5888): 0.1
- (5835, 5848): -0.1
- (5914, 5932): 0.0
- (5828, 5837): 0.0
